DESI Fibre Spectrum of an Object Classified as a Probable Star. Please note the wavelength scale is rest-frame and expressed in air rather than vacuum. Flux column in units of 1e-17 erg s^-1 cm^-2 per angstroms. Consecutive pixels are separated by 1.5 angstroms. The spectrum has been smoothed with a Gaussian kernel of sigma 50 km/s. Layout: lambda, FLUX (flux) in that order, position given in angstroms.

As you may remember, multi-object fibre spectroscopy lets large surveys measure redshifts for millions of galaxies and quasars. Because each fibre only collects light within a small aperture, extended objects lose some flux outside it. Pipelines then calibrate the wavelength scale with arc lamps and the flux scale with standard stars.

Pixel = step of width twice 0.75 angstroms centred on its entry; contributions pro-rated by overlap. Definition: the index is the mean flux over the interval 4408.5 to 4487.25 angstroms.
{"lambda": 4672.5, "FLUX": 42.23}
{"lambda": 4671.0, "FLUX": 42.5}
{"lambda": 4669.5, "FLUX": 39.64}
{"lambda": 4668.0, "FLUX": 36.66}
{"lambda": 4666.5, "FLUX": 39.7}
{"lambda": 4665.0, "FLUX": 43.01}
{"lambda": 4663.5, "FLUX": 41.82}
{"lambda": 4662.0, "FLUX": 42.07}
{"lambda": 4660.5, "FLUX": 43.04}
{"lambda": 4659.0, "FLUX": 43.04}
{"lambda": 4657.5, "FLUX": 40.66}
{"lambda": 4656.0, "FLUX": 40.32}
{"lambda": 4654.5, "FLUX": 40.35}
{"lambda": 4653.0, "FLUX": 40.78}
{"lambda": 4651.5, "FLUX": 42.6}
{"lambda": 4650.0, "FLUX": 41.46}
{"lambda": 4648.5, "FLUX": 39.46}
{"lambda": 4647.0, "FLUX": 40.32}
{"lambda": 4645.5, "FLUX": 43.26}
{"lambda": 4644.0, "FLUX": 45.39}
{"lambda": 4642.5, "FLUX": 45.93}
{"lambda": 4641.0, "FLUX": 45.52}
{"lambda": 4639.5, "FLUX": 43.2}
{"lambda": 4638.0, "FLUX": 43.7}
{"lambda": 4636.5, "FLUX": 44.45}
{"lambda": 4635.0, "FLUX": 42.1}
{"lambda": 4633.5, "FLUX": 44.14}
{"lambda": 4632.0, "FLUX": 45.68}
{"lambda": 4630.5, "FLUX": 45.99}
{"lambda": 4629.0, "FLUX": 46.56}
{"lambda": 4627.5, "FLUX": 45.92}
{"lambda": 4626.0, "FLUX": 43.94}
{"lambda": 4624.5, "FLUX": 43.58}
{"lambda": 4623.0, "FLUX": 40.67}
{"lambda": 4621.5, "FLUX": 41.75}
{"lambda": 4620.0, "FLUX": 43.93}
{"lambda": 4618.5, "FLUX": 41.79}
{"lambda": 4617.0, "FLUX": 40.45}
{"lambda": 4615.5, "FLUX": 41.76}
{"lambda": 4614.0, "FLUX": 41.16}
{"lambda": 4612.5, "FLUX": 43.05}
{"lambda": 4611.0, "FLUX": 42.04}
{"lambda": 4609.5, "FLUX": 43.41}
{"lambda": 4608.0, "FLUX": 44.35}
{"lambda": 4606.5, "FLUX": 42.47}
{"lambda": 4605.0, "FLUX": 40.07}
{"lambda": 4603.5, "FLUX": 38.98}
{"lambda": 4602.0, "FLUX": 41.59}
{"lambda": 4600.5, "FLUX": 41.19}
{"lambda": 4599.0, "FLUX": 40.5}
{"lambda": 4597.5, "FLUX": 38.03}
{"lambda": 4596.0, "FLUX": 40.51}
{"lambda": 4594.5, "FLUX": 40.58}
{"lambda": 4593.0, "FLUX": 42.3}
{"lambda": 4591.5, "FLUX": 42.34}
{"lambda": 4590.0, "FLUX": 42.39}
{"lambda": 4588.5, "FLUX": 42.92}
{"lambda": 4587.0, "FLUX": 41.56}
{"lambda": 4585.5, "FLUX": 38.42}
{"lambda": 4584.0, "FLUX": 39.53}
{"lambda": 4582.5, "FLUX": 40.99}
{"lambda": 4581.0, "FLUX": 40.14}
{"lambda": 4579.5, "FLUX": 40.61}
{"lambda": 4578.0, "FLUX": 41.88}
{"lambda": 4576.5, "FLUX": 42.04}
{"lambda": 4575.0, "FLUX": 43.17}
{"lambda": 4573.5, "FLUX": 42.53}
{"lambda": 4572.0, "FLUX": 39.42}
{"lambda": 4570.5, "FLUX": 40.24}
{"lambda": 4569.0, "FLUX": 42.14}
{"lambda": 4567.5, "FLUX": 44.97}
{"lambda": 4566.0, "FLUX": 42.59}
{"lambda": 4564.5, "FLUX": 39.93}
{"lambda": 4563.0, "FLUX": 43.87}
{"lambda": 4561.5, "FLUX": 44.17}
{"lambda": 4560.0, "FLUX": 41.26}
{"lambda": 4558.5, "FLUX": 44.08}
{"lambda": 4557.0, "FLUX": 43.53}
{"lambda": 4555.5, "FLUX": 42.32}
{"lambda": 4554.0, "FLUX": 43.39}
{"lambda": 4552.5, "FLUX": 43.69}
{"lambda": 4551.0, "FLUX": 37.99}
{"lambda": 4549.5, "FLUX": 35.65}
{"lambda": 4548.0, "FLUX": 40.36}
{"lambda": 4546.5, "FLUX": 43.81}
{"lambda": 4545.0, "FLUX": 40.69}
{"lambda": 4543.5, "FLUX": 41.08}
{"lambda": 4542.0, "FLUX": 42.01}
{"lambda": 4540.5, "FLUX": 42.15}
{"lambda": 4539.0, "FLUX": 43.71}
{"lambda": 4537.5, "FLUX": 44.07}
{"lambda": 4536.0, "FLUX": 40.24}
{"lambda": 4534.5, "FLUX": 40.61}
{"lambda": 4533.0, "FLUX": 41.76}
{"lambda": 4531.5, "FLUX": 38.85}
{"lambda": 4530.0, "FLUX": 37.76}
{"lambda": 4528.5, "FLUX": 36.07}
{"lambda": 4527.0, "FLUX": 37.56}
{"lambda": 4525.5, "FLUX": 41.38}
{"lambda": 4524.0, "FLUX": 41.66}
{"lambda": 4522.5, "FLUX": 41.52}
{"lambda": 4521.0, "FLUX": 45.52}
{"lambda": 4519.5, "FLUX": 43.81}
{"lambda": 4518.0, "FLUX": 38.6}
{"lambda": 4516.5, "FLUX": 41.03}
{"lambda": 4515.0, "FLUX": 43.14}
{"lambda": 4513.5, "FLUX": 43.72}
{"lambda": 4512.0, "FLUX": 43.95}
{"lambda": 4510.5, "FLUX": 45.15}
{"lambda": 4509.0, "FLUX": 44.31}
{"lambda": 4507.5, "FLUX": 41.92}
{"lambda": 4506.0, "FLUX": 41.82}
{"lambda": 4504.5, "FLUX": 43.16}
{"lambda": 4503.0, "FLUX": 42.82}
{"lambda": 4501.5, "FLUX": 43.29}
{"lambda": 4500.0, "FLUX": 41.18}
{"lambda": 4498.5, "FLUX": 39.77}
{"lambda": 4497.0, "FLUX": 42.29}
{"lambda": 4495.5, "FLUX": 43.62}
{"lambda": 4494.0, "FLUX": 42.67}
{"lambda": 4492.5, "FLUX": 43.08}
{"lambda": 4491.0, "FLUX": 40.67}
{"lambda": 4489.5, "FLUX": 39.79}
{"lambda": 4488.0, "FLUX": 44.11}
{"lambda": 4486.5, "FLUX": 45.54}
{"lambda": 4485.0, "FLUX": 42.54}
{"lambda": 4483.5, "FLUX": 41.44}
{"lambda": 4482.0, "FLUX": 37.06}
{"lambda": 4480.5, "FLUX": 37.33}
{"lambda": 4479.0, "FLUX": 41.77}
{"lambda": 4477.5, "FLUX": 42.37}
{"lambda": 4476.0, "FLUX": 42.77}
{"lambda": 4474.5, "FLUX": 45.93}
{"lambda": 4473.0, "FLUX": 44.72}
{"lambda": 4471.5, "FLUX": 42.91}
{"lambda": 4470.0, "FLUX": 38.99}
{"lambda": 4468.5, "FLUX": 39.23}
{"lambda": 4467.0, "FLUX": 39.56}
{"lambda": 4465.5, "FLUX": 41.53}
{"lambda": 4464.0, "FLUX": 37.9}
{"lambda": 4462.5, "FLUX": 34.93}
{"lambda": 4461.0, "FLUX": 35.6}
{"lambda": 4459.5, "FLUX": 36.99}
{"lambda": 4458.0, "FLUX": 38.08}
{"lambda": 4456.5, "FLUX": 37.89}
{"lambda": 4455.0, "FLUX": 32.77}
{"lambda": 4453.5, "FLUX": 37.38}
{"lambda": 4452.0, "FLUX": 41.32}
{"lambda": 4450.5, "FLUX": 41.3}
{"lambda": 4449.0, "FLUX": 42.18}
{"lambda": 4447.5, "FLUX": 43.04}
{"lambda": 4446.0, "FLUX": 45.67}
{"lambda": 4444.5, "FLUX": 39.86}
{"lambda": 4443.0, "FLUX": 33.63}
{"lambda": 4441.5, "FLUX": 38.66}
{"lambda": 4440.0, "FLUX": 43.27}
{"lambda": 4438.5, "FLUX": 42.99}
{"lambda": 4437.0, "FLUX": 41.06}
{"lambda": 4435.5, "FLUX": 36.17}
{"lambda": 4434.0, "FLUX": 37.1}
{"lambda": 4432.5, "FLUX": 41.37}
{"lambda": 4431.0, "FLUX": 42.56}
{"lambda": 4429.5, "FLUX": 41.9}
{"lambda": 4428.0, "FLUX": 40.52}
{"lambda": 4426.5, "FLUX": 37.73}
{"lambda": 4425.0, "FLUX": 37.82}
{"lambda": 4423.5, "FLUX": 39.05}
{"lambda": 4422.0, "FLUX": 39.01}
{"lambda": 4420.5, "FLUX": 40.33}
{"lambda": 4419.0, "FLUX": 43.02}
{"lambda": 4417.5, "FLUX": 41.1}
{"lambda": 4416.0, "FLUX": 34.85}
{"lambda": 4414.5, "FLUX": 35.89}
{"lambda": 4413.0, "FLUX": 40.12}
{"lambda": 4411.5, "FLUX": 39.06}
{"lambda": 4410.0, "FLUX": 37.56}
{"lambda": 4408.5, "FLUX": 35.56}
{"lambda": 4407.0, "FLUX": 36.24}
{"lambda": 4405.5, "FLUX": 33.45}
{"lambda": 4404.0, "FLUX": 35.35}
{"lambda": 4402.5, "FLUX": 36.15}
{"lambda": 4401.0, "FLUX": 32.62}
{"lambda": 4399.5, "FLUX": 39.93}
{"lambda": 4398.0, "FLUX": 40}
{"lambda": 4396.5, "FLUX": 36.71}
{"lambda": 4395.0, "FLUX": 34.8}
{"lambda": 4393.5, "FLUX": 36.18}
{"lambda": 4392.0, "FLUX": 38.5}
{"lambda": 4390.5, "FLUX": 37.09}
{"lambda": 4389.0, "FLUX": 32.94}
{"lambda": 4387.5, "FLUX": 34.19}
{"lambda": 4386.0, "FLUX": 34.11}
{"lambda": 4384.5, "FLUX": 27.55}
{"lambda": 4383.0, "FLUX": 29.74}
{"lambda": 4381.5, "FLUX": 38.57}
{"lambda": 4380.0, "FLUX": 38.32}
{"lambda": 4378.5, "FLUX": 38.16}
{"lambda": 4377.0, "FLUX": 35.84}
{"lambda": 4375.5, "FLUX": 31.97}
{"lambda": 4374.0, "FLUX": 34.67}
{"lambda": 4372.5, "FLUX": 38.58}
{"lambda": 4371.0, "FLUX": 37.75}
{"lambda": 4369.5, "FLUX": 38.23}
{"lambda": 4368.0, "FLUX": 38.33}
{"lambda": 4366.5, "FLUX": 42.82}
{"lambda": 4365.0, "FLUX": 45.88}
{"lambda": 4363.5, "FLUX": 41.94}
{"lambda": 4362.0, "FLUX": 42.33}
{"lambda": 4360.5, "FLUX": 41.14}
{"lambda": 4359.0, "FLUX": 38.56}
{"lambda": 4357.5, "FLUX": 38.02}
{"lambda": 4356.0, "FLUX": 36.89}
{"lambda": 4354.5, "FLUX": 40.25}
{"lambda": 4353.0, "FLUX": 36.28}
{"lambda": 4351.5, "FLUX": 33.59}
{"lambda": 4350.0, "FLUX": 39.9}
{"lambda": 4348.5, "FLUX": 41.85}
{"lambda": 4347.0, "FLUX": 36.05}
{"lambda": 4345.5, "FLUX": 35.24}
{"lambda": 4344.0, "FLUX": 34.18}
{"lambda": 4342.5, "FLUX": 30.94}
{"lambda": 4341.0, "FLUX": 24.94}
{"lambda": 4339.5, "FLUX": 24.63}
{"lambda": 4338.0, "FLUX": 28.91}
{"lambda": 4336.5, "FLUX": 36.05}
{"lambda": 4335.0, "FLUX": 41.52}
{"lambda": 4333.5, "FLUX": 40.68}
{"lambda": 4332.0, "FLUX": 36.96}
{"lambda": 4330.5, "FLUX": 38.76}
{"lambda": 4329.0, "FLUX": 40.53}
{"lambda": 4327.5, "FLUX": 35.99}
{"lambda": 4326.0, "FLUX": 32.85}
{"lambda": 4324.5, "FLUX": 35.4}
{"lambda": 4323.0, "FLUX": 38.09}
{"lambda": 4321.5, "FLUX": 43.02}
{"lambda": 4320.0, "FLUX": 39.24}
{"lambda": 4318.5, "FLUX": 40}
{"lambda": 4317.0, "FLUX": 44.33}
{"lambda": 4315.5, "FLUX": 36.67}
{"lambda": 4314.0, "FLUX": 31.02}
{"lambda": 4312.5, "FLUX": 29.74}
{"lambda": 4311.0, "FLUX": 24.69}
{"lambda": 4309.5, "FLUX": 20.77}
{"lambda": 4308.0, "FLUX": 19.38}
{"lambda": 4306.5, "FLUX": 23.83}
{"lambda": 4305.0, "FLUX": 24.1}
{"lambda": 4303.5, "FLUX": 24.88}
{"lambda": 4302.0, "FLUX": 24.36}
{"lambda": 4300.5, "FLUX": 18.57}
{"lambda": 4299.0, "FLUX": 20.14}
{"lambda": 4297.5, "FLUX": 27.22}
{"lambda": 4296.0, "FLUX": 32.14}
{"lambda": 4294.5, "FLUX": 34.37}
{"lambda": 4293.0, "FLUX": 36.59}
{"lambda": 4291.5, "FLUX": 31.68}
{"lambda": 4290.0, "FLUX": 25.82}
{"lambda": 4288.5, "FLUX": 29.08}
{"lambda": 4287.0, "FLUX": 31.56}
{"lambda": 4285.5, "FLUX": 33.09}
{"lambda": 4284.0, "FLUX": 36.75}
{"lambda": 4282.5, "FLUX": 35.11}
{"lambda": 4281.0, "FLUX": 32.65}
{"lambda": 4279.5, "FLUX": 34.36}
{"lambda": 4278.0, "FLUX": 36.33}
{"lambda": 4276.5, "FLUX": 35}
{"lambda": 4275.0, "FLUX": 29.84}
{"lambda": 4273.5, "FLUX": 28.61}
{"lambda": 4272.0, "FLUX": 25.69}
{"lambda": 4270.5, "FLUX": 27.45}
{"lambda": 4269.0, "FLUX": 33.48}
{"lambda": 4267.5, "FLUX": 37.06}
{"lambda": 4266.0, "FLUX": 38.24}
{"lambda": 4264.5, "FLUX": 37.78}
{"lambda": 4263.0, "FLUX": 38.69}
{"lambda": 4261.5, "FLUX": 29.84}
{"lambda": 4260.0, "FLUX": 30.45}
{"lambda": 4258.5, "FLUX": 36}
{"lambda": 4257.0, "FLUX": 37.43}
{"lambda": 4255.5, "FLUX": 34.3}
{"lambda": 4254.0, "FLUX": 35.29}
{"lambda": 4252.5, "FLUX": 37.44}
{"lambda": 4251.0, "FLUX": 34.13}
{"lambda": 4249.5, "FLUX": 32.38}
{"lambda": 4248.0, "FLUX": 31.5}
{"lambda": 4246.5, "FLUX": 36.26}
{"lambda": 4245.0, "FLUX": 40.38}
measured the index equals 39.8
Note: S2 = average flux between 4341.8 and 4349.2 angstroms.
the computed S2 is 35.6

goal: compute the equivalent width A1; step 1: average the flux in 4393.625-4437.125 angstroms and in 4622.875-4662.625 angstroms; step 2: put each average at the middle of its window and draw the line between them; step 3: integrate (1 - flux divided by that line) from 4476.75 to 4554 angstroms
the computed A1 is -2.4 angstroms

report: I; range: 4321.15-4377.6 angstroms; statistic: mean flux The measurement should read 37.1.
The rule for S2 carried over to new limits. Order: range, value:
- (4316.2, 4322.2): 41.6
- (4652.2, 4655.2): 40.6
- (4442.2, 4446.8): 39.7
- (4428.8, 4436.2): 39.8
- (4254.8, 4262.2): 33.6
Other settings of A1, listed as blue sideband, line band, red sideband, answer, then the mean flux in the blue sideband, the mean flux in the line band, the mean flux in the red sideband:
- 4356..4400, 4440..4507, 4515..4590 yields -1.9 angstroms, 37.3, 40.7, 41.4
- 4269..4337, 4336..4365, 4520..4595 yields -1.9 angstroms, 32.1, 36.1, 41.4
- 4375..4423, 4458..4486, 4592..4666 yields -1.3 angstroms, 36.4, 40.2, 42.4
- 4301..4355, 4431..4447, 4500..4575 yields -0.9 angstroms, 33.5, 40.1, 41.8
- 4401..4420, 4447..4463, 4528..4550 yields 0.0 angstroms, 37.2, 38.3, 40.7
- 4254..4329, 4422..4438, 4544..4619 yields -1.3 angstroms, 32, 39.6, 41.5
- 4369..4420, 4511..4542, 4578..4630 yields -1.3 angstroms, 36.3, 41.4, 41.8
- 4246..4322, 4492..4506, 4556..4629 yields -1.3 angstroms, 31.9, 42.4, 41.9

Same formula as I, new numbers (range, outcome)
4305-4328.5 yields 32.8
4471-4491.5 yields 42.1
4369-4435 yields 37.1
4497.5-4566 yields 41.8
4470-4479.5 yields 43.1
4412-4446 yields 39.6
